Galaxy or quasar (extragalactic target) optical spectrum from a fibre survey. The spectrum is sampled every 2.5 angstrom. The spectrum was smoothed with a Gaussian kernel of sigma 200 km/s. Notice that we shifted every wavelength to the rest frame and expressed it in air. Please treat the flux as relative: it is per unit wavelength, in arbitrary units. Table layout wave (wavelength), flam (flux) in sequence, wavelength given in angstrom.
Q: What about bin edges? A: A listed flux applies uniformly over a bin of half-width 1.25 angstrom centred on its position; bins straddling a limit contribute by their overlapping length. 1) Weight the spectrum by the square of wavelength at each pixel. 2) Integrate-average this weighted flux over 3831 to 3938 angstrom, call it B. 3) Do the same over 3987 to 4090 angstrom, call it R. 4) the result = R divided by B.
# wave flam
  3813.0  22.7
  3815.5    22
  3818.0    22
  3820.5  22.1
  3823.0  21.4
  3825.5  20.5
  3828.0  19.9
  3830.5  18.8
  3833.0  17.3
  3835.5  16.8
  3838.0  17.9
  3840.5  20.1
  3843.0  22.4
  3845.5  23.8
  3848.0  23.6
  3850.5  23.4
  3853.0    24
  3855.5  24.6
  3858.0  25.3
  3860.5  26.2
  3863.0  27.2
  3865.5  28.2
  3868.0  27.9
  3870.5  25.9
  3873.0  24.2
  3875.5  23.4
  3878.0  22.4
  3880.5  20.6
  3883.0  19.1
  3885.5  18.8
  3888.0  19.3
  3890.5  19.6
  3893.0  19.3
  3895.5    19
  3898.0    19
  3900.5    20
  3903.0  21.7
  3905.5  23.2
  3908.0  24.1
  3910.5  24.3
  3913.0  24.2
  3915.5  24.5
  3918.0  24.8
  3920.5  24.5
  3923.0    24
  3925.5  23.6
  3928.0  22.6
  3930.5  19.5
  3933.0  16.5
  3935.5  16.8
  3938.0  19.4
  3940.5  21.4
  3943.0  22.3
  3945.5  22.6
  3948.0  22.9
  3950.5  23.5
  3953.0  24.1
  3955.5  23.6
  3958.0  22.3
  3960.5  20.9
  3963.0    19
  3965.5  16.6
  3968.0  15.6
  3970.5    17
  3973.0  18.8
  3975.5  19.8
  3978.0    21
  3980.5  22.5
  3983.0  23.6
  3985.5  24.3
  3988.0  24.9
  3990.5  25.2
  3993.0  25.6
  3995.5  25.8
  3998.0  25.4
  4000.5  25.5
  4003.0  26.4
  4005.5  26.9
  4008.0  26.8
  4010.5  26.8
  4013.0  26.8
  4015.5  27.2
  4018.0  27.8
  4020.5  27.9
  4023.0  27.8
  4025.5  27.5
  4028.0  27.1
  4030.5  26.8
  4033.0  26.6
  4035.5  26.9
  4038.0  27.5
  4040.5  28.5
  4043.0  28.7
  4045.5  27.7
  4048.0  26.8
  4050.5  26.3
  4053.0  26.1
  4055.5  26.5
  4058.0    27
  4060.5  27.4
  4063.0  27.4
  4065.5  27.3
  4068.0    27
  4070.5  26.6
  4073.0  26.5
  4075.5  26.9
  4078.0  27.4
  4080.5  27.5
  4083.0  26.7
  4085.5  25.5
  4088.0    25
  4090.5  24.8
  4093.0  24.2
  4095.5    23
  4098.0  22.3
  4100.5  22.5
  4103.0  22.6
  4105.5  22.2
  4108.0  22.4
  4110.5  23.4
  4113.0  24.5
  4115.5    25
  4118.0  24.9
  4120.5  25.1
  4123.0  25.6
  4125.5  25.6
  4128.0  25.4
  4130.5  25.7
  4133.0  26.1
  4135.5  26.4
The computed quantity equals 1.31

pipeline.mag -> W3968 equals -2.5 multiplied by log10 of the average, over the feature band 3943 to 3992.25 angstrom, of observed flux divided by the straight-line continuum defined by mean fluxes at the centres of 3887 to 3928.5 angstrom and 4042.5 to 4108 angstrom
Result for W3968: 0.09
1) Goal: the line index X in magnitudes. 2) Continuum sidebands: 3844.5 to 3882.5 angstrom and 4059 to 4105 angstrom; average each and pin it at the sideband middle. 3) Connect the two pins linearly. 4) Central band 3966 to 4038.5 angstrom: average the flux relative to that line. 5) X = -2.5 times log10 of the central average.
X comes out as 0.02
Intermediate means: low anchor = 24.6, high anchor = 25.5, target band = 24.8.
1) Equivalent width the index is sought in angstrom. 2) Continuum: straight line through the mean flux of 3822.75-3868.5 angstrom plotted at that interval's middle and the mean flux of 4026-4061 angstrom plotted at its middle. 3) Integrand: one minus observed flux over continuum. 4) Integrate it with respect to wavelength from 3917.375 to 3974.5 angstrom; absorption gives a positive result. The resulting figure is 9.0 angstrom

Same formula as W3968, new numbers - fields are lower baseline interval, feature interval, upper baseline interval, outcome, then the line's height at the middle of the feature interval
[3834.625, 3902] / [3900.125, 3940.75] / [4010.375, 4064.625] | 0.080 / 23.8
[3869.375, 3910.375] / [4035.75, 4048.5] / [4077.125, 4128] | -0.179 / 23.6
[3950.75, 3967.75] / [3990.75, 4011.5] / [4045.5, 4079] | -0.121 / 23.3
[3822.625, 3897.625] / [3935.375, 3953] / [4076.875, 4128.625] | 0.055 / 22.9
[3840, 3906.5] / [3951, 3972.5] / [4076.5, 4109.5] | 0.169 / 23.4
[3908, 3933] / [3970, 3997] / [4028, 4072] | 0.108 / 25.1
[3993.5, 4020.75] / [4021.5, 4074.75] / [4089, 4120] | -0.077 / 25.3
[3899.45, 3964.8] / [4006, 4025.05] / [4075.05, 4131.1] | -0.169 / 23.4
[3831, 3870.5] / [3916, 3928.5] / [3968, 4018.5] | -0.015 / 23.7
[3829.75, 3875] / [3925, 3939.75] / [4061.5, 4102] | 0.224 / 24.1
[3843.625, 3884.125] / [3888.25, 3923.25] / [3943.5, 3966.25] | 0.048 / 23.2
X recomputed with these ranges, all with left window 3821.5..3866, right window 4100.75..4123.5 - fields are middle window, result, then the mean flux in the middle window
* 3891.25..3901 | 0.17 mag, 19.3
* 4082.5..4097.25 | -0.04 mag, 24.7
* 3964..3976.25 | 0.30 mag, 17.5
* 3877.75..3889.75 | 0.13 mag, 19.8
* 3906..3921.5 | -0.08 mag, 24.3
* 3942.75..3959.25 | -0.01 mag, 23.1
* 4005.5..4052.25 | -0.17 mag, 27.3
